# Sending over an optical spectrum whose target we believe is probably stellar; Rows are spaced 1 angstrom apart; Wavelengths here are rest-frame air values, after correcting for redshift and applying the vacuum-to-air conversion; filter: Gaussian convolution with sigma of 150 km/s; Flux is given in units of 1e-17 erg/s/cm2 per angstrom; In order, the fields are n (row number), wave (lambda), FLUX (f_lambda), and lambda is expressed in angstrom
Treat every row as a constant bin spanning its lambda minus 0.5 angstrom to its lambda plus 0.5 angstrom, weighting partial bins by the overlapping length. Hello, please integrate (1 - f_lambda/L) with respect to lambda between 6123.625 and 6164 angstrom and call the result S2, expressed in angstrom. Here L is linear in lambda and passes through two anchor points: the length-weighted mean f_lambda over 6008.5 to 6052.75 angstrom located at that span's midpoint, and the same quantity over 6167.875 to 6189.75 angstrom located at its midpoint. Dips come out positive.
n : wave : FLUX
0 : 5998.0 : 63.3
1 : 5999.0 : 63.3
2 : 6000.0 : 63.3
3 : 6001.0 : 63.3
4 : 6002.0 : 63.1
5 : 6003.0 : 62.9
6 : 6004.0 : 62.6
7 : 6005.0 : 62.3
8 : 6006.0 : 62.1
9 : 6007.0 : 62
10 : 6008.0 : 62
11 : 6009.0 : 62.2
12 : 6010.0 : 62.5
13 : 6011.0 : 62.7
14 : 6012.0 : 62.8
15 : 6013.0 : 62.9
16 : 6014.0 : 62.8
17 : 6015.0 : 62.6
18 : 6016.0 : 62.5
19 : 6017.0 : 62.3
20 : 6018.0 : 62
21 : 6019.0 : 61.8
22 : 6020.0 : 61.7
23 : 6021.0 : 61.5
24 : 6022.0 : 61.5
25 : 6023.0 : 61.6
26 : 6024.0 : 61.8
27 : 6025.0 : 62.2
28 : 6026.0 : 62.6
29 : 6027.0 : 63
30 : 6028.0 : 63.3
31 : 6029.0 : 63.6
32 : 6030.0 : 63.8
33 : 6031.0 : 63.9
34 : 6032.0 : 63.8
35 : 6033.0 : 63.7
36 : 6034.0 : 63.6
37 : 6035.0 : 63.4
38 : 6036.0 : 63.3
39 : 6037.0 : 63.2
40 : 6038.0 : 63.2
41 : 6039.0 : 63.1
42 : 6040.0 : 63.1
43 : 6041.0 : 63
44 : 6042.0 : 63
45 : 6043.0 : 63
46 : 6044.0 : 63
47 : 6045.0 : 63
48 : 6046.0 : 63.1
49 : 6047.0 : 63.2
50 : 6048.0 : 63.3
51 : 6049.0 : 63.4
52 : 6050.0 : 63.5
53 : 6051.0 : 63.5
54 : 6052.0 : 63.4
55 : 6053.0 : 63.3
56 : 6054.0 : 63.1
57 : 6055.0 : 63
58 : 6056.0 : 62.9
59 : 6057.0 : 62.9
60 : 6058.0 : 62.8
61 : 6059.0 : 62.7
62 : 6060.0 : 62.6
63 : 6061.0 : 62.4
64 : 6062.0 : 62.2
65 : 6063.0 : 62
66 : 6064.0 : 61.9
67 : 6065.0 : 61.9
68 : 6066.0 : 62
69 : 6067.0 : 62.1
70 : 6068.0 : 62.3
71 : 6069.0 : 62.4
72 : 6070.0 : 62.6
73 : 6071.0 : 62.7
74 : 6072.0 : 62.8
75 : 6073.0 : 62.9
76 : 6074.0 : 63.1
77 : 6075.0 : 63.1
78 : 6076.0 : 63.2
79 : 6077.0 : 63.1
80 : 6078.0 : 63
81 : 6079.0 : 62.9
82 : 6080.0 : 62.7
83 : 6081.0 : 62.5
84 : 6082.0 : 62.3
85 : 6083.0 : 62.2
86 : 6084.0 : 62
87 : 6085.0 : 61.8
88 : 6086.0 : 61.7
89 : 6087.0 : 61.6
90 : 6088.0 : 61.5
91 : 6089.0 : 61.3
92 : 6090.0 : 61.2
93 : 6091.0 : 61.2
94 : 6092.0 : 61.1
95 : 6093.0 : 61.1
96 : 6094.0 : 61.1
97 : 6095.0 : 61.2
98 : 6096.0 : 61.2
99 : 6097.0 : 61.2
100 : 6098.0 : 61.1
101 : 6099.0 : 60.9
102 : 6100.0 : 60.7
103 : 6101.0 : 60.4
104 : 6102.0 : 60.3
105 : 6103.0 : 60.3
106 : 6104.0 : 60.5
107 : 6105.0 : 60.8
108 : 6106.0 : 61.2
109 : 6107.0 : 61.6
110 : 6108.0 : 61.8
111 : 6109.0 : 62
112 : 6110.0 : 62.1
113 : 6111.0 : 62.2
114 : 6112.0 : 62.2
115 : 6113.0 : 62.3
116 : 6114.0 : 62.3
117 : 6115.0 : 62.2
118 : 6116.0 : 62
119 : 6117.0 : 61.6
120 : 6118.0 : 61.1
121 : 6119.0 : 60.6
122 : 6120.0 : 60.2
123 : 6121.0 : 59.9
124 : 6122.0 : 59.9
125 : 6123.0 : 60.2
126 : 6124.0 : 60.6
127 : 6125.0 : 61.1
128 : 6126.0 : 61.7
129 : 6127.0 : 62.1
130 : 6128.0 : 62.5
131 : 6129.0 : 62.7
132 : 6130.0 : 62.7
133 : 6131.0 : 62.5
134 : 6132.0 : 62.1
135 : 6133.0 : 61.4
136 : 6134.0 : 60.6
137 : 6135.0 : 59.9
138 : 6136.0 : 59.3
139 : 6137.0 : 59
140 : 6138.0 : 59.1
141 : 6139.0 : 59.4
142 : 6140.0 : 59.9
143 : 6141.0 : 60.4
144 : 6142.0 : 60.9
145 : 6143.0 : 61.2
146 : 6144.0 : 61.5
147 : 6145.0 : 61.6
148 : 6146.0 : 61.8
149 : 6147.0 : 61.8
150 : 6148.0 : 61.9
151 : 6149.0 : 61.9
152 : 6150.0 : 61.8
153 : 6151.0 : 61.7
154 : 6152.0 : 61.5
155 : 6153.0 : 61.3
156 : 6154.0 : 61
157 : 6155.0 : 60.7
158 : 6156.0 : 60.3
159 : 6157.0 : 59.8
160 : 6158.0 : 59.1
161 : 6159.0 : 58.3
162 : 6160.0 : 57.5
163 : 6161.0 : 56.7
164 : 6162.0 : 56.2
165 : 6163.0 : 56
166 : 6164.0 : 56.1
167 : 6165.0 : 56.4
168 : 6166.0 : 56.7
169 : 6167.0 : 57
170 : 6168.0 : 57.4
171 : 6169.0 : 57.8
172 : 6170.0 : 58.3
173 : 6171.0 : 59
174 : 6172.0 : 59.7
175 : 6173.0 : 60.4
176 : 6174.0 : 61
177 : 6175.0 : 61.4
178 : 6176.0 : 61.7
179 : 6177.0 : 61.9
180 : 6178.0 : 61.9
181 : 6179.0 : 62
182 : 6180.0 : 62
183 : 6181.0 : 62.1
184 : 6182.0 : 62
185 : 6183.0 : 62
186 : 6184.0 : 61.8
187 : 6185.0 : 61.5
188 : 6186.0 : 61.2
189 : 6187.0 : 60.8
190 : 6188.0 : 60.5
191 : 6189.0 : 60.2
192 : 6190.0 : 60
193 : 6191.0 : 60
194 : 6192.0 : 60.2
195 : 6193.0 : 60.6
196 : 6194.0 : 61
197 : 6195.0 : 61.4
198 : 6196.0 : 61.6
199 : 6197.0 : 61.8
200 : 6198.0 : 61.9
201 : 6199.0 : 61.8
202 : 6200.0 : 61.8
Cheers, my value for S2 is 0.5 angstrom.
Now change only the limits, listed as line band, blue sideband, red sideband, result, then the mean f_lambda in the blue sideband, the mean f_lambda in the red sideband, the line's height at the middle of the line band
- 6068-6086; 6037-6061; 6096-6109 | -0.2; 63.1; 61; 62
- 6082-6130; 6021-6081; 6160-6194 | 0.1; 62.9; 59.8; 61.5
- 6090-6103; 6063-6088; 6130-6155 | 0.2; 62.4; 61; 62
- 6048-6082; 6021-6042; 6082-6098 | -0.4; 63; 61.4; 62.1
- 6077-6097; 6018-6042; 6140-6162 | 0.0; 62.8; 60.5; 61.7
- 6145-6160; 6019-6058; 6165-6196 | 0.0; 63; 60.4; 60.9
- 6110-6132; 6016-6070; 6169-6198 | 0.1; 62.8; 61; 61.8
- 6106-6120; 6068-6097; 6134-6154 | -0.1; 62.1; 60.8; 61.5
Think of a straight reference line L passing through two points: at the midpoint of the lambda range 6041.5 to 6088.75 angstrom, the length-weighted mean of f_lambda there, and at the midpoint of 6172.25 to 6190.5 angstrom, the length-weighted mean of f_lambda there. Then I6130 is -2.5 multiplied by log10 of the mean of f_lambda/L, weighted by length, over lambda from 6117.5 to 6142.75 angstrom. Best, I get 0.02 mag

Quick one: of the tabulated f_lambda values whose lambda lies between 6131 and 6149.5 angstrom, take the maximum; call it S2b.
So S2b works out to 62.5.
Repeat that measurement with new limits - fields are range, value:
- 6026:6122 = 63.9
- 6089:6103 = 61.3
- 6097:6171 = 62.7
